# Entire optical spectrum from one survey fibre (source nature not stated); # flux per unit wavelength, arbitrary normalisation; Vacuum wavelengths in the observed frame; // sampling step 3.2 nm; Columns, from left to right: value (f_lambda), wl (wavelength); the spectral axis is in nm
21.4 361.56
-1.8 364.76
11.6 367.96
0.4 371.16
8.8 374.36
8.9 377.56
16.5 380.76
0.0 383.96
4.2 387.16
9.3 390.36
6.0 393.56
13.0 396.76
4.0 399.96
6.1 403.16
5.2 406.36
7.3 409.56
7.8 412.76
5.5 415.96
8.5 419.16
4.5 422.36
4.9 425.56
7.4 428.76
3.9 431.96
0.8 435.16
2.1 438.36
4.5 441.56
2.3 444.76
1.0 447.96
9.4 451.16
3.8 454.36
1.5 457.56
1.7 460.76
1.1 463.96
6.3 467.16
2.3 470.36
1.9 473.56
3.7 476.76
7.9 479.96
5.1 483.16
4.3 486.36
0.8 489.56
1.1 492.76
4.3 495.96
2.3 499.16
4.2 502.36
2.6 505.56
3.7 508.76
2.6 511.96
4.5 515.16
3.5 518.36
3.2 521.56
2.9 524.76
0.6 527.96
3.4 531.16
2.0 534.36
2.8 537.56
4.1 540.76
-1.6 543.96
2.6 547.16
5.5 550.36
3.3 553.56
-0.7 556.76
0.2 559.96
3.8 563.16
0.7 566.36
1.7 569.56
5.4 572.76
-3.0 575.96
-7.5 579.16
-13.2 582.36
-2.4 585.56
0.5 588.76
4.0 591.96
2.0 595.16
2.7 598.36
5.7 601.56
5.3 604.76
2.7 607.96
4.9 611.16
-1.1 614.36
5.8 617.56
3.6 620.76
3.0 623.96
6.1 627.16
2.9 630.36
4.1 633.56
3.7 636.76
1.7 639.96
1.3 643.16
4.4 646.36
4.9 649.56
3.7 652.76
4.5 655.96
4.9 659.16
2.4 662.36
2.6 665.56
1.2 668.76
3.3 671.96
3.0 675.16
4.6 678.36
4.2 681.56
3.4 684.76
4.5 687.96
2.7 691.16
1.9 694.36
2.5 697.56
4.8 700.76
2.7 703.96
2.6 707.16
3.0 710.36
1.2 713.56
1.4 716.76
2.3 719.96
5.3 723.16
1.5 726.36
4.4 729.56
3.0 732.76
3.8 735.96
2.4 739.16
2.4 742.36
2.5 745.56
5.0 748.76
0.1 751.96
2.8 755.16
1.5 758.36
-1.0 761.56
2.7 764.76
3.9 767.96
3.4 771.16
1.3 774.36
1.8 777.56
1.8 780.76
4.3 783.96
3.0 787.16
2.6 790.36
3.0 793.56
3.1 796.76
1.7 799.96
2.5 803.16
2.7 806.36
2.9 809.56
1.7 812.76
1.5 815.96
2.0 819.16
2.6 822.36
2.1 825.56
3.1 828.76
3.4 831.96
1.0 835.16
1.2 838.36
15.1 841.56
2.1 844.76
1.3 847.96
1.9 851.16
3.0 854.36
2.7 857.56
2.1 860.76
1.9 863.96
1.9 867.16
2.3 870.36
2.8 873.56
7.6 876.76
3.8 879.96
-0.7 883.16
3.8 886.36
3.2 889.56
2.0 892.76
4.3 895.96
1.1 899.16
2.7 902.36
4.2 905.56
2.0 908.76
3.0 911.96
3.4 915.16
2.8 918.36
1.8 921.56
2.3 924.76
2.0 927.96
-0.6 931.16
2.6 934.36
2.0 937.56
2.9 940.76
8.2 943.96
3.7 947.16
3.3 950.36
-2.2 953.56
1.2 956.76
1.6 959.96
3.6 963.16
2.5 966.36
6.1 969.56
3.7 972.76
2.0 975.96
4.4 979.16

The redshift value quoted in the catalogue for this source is 1.26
